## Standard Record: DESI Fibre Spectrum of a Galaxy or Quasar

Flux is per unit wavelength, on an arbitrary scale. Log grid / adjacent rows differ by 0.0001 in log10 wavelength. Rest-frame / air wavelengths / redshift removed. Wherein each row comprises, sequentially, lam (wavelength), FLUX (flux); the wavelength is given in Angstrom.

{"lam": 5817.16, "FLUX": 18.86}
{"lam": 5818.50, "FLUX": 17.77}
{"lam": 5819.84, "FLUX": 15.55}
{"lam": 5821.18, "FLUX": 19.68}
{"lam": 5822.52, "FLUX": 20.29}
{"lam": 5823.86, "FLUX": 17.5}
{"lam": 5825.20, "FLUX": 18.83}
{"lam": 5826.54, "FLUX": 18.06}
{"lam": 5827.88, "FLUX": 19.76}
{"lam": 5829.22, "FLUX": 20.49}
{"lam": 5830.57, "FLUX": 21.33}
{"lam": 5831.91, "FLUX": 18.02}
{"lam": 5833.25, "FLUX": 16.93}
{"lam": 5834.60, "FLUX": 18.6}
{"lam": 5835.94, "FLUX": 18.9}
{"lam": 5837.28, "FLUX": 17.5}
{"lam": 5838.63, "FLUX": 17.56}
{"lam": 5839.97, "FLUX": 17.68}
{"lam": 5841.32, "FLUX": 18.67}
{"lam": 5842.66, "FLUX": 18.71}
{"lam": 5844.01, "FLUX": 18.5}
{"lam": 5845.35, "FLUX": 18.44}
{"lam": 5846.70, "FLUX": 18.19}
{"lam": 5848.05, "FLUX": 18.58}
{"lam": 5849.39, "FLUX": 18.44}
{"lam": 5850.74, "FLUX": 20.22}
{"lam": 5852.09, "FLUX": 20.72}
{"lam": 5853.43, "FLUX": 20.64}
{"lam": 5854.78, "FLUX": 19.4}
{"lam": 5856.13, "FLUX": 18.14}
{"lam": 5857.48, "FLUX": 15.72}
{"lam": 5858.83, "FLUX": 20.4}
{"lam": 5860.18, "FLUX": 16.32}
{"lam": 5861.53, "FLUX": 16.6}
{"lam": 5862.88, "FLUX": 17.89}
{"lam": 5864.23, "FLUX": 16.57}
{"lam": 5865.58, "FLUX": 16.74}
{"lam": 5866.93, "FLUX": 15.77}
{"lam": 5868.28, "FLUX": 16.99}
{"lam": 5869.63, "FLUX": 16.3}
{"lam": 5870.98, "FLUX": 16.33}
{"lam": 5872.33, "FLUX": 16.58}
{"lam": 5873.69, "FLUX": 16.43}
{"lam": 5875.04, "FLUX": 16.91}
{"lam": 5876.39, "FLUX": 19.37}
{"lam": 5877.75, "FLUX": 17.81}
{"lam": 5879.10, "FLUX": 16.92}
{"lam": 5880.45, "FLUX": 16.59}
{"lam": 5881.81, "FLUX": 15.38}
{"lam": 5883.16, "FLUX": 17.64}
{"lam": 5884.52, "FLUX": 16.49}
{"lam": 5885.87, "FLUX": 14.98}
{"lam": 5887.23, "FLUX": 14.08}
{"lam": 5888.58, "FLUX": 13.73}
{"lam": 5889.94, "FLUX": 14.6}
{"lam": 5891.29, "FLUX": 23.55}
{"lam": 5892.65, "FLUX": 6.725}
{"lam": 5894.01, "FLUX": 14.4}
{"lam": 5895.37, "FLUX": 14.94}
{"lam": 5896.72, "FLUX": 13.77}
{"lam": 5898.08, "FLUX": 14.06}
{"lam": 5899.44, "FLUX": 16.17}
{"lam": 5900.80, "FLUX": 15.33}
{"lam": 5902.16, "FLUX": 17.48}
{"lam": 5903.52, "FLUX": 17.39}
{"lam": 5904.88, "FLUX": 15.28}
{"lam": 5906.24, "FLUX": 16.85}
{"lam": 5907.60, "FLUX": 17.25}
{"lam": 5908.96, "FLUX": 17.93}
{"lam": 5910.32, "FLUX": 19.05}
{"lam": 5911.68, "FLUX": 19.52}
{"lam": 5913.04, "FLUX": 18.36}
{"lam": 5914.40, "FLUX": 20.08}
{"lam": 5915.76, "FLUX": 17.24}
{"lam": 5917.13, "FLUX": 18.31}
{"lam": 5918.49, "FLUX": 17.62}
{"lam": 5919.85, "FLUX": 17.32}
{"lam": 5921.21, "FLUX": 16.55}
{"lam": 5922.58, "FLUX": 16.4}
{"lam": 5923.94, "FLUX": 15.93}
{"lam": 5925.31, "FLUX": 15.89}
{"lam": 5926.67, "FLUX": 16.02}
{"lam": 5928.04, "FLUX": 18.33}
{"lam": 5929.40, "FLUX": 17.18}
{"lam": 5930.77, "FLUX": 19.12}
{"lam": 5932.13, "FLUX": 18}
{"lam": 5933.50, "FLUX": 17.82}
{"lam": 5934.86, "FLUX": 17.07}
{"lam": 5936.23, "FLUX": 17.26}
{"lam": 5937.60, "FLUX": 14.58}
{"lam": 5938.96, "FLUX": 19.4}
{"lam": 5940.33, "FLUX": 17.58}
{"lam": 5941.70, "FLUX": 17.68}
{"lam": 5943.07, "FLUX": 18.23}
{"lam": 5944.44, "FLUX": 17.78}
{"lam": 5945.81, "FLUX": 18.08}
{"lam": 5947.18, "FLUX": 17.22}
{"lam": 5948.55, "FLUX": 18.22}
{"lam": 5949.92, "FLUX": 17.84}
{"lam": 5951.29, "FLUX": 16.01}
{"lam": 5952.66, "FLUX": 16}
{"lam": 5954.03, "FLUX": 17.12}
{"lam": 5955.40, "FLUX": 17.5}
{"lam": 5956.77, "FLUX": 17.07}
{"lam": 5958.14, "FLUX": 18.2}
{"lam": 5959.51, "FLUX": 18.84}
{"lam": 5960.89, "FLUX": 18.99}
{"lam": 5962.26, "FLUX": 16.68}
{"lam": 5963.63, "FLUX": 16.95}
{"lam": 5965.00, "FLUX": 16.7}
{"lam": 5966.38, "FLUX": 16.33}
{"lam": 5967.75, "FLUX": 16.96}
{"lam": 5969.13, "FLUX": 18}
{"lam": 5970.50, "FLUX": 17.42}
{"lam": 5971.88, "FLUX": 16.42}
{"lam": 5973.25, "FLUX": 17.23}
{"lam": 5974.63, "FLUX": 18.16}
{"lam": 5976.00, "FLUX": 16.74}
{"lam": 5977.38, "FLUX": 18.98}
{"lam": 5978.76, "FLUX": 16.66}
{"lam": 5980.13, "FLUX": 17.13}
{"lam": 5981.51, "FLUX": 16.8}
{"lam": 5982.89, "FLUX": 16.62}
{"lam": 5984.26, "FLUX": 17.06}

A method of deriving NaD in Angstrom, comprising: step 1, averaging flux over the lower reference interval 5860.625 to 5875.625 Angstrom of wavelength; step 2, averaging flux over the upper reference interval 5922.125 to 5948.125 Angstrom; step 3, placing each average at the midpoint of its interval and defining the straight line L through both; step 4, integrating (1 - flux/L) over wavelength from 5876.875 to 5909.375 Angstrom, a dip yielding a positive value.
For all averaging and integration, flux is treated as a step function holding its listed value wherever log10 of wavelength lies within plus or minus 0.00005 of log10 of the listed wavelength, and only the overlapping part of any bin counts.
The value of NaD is 2.1 Angstrom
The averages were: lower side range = 16.6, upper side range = 17.4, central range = 15.8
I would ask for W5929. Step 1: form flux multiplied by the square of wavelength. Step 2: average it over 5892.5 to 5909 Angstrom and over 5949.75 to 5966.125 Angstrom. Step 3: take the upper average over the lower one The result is 1.1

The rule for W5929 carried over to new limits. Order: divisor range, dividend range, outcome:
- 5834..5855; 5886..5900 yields 0.79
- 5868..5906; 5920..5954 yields 1.10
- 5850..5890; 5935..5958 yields 1.04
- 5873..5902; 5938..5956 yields 1.14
